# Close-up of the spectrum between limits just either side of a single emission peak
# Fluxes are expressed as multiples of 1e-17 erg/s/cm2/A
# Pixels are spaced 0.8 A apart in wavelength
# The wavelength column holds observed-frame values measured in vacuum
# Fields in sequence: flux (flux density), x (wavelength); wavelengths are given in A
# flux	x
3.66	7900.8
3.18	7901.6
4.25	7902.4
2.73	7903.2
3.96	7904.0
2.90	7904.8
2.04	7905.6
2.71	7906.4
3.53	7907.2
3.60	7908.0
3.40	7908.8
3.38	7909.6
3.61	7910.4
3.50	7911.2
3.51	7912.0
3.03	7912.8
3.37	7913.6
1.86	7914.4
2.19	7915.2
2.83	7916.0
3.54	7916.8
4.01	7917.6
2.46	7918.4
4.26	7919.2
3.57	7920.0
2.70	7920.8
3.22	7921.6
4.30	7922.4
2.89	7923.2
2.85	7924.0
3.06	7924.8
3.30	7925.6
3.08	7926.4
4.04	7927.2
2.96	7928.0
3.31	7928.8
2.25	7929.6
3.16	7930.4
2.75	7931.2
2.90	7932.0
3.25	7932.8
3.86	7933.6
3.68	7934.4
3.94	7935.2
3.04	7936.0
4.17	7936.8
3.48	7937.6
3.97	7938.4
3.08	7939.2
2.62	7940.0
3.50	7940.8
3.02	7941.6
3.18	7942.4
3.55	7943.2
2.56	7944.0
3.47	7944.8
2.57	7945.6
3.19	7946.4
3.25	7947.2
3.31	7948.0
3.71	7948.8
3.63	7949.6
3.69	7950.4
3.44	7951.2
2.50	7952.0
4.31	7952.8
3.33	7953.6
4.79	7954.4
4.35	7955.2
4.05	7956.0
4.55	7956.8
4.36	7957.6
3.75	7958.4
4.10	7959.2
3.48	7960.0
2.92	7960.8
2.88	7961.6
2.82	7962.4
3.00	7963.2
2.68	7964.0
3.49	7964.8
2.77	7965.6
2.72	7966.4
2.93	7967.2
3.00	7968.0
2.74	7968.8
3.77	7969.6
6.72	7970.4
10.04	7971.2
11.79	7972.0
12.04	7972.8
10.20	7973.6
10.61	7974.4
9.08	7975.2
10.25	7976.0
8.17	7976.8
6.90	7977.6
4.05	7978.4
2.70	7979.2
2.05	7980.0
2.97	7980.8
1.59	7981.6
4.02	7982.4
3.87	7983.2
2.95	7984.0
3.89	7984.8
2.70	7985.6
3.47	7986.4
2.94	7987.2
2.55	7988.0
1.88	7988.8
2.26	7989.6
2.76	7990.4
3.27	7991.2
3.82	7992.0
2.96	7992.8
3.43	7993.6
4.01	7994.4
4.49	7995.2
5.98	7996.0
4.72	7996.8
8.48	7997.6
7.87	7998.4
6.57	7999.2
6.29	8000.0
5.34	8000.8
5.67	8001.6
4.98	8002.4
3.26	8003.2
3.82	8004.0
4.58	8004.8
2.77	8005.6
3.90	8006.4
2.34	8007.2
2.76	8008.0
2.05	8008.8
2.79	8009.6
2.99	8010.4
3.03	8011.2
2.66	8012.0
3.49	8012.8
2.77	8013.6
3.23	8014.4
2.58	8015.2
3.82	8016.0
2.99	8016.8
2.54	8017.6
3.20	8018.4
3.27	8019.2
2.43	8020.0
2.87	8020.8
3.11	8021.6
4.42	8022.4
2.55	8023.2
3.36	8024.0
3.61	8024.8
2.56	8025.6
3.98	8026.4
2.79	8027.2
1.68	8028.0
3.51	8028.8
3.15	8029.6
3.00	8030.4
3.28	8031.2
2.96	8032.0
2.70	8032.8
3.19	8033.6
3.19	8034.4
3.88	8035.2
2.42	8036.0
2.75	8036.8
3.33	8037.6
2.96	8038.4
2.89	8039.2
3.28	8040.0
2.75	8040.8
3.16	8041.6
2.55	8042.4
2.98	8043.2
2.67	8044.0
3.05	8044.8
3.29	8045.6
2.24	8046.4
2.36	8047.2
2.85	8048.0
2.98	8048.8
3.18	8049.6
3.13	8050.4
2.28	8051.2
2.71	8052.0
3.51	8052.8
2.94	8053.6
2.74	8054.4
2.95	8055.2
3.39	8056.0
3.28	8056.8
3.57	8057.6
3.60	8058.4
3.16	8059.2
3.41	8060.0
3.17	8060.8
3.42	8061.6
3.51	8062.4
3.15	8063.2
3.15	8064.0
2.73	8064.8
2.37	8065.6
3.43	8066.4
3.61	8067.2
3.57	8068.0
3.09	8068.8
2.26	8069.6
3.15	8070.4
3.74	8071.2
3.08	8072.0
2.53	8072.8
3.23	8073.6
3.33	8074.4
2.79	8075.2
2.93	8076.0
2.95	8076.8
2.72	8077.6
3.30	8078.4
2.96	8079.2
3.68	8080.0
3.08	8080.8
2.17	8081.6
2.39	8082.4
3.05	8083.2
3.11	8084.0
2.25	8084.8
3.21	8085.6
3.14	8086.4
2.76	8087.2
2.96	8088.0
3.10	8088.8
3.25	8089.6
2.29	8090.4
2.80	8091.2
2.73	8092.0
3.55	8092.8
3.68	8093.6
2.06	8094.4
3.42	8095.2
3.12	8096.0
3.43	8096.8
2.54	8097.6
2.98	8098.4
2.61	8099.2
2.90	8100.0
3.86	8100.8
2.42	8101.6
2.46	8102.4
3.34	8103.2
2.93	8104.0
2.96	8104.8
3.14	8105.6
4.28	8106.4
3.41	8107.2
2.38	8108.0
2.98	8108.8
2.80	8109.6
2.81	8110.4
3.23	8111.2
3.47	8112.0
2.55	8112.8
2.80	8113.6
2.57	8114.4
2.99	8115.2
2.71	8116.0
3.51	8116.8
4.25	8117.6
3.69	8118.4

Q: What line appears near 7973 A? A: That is H-alpha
